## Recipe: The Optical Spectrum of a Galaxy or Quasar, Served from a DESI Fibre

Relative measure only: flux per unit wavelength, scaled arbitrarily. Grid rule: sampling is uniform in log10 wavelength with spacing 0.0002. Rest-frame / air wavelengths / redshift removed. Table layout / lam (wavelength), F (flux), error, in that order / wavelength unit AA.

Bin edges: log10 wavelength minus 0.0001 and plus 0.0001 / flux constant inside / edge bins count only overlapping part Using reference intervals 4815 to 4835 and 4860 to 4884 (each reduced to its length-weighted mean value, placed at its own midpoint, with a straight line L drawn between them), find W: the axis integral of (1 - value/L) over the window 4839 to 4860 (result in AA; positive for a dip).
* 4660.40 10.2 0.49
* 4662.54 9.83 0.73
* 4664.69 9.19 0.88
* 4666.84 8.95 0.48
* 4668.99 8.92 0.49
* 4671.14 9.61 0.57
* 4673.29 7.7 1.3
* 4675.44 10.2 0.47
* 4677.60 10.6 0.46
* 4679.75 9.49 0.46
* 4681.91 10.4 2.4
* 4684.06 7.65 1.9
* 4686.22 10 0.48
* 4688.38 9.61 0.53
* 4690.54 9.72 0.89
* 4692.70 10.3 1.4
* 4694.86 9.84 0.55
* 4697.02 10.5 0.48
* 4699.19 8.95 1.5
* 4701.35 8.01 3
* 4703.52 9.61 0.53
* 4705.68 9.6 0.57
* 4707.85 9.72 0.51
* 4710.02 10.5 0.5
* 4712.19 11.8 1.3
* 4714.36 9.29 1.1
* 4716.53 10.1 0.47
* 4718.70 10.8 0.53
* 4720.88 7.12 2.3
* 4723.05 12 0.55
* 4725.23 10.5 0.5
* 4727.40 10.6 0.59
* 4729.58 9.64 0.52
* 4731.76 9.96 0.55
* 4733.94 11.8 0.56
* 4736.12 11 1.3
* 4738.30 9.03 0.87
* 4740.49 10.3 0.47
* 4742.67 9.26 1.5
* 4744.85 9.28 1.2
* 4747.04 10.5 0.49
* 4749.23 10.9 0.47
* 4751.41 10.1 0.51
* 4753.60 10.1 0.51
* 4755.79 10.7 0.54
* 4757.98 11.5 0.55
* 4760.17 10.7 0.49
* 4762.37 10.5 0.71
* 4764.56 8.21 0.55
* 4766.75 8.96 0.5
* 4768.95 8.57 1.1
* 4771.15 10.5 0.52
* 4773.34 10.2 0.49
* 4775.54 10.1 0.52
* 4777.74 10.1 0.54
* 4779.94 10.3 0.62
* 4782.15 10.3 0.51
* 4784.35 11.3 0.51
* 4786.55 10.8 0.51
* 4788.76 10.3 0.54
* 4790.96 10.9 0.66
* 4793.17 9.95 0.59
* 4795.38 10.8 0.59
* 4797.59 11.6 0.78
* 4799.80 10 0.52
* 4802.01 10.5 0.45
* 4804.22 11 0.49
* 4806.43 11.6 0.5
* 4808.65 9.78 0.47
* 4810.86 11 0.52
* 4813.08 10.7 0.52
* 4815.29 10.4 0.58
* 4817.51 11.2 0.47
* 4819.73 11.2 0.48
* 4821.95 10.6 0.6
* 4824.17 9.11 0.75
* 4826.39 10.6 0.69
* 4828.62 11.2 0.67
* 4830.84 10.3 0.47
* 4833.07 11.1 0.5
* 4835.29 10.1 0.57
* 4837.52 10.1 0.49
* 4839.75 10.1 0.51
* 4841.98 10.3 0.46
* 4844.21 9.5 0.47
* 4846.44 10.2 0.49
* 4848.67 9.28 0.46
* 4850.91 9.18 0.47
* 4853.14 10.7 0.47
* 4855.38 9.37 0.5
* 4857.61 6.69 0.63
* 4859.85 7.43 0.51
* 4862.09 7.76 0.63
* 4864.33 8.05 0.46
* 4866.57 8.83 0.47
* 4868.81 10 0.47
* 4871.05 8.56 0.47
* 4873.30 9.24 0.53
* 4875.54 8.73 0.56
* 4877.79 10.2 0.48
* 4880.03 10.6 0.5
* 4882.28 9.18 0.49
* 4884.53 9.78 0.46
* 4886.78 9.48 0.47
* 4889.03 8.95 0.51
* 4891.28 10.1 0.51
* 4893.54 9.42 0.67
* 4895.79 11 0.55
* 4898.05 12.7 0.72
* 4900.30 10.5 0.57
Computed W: 1.0 AA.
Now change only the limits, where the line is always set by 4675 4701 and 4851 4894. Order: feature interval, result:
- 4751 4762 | -1.3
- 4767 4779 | -0.5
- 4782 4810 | -4.0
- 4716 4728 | -0.7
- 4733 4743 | -0.8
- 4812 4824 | -1.8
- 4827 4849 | -2.5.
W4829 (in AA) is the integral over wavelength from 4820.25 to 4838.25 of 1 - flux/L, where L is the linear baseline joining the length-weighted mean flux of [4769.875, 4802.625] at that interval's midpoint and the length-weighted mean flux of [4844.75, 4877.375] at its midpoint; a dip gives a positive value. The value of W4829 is -1.6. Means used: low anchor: 10.5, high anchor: 8.9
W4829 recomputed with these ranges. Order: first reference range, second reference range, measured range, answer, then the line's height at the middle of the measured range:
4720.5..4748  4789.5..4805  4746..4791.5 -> 0.8 AA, 10.4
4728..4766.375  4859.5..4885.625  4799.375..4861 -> -4.3 AA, 9.45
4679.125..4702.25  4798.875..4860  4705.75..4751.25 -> -2.4 AA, 9.69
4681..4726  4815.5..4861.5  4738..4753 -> -0.2 AA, 9.83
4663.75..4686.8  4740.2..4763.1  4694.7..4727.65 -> -0.4 AA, 9.81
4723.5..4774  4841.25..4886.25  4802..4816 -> -1.6 AA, 9.64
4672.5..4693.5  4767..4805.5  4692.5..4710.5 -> 0.2 AA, 9.73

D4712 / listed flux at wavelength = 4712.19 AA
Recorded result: 11.8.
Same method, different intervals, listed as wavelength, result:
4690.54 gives 9.72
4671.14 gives 9.61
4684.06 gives 7.65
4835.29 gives 10.1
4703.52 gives 9.61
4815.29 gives 10.4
